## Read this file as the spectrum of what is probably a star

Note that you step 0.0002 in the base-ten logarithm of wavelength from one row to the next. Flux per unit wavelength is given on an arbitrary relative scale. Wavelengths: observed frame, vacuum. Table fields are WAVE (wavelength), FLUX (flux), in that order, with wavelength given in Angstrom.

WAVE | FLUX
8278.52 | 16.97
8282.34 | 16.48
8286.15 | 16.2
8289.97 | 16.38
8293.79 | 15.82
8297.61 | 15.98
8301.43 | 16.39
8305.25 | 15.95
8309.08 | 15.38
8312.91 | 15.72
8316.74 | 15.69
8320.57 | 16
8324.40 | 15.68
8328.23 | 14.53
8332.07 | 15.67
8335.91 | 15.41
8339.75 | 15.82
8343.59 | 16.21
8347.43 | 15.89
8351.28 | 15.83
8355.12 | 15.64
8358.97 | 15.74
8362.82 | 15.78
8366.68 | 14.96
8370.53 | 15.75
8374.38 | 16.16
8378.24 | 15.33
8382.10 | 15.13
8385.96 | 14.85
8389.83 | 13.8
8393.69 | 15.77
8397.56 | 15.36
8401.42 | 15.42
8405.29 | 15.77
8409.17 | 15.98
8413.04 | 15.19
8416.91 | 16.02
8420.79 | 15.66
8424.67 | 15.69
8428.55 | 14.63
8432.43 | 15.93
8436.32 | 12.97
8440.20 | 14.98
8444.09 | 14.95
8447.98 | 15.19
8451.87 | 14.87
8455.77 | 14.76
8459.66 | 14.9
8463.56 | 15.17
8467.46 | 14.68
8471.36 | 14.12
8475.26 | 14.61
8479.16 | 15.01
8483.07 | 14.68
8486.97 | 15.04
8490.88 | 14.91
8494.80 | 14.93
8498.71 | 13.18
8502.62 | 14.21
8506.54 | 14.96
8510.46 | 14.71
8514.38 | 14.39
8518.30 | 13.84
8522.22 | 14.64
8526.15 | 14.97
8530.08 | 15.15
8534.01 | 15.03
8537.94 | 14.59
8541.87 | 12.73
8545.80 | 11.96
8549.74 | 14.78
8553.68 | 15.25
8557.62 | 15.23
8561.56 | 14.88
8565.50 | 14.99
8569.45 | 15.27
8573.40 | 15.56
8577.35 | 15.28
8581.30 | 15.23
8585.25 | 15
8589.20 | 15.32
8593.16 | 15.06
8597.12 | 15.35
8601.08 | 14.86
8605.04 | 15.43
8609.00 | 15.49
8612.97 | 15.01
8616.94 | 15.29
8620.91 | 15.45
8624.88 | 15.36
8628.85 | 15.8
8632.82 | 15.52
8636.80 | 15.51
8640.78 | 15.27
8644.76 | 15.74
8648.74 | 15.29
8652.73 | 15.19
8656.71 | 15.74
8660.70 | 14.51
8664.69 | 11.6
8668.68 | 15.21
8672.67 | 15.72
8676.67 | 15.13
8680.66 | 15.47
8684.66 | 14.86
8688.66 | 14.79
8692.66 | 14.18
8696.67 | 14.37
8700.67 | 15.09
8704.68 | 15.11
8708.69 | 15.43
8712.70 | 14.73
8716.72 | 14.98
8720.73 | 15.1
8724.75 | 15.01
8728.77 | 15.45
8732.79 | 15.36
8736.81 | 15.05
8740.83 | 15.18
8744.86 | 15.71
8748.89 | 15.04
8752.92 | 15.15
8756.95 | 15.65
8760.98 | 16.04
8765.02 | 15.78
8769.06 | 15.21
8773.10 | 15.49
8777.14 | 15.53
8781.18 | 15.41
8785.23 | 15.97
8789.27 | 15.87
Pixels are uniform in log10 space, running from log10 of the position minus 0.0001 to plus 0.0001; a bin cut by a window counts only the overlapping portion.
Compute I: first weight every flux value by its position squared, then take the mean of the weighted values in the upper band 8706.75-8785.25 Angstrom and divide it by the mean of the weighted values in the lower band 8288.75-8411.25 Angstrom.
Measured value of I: 1.1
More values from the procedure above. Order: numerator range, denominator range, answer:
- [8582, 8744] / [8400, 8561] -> 1.07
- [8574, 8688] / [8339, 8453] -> 1.04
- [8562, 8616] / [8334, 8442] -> 1.03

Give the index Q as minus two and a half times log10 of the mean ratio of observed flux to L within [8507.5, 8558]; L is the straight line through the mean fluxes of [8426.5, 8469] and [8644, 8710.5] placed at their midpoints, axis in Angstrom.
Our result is 0.03 mag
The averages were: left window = 14.8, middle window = 14.4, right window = 14.9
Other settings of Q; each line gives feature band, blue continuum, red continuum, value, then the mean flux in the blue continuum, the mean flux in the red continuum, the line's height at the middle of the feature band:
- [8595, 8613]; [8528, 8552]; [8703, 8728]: -0.06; 14.1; 15.1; 14.4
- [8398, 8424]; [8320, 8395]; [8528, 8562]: -0.03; 15.5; 14.4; 15.2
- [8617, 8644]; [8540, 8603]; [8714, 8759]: -0.04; 14.8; 15.2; 15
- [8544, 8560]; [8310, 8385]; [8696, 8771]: 0.08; 15.6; 15.2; 15.4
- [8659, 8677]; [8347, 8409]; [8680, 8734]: 0.05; 15.5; 15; 15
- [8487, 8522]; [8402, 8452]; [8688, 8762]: 0.06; 15.2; 15.1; 15.2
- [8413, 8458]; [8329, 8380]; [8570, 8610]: 0.03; 15.7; 15.3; 15.5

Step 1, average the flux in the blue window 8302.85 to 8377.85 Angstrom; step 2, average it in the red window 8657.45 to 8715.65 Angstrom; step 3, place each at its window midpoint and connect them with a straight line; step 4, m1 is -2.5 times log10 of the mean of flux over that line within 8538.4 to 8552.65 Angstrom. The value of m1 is 0.13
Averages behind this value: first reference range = 15.7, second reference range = 14.8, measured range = 13.4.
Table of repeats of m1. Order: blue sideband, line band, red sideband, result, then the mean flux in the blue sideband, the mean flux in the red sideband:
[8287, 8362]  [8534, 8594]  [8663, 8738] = 0.03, 15.8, 14.9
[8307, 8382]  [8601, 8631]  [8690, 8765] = -0.01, 15.6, 15.2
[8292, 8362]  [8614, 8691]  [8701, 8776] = 0.02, 15.7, 15.3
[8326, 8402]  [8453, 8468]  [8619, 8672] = 0.03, 15.5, 15.1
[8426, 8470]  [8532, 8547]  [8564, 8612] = 0.11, 14.8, 15.2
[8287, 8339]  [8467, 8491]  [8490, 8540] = 0.00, 15.7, 14.6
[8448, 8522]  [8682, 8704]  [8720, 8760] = 0.03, 14.6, 15.3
